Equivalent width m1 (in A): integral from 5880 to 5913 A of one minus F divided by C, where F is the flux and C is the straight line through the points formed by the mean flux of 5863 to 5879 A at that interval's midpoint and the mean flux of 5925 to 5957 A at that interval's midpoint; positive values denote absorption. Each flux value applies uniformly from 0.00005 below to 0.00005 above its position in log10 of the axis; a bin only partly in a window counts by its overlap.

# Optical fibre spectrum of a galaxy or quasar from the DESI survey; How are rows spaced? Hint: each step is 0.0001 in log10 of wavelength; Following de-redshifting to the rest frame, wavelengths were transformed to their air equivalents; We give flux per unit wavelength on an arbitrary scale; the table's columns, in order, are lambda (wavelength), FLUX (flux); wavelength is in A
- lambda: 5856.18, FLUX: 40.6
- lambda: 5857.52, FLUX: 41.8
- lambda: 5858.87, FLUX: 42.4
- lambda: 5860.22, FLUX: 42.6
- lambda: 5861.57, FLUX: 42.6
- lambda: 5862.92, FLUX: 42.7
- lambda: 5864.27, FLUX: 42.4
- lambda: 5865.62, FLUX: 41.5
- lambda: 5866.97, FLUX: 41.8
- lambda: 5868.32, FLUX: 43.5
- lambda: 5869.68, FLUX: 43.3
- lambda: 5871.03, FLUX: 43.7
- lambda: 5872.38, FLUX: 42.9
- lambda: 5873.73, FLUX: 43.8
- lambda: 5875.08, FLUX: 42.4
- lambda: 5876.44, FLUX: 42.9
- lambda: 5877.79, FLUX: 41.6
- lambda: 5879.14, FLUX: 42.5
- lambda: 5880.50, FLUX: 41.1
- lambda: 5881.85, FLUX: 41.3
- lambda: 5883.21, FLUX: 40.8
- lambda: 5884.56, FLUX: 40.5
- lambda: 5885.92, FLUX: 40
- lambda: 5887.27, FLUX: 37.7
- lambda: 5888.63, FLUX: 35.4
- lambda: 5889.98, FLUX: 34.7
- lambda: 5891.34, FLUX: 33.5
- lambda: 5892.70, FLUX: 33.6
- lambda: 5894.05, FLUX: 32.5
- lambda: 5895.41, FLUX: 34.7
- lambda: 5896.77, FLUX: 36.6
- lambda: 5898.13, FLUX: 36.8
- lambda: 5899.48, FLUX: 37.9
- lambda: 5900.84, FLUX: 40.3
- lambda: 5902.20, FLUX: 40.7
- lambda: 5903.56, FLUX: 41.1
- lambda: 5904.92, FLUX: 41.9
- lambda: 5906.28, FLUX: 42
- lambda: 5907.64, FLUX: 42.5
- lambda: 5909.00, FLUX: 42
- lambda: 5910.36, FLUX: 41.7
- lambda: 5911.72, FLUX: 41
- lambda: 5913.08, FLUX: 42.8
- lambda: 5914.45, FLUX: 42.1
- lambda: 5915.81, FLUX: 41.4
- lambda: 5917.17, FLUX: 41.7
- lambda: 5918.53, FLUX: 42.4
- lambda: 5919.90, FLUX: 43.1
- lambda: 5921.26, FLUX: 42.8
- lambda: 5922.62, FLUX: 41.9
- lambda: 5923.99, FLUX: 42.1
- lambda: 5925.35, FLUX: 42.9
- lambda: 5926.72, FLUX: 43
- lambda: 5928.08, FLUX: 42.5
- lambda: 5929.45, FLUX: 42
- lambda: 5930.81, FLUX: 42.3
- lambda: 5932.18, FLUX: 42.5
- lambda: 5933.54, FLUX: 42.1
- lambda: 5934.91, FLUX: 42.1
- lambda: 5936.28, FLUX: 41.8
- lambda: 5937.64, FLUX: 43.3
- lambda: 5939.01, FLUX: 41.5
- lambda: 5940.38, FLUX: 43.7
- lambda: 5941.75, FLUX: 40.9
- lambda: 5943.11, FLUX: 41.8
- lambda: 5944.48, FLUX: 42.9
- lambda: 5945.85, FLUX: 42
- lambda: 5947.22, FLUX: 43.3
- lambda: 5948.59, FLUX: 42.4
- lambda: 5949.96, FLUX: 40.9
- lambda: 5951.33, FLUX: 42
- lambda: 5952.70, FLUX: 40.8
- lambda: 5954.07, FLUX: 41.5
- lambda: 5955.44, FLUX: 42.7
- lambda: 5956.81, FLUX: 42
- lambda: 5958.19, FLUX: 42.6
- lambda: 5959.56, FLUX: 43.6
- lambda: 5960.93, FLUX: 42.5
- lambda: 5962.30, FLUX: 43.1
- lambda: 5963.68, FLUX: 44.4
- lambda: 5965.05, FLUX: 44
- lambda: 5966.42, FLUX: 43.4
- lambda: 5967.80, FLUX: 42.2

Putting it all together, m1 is 2.9 A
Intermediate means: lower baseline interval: 42.7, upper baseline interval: 42.2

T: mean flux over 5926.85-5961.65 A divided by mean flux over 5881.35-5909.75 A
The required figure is 1.10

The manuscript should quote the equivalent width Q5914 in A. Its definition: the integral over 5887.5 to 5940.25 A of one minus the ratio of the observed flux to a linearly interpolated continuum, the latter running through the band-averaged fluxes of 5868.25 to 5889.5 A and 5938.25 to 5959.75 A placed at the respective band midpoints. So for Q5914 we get 1.7 A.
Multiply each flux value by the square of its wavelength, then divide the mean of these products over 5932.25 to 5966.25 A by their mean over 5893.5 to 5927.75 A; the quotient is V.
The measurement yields 1.1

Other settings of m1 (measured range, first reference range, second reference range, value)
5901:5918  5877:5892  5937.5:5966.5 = -0.58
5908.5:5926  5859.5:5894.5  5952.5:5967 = -0.21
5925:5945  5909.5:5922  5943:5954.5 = -0.15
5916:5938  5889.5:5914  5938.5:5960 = -0.99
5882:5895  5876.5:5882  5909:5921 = 1.62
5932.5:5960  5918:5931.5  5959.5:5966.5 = 0.56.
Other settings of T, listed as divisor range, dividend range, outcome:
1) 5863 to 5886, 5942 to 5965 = 1.01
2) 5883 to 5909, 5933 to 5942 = 1.11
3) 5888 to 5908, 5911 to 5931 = 1.13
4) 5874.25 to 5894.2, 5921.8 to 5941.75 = 1.09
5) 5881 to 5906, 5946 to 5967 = 1.12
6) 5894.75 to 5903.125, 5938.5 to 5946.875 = 1.11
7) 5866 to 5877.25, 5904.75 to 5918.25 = 0.98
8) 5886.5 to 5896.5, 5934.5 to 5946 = 1.22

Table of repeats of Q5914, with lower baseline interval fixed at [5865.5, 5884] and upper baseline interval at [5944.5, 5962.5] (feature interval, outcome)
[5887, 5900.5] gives 2.2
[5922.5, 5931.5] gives 0.0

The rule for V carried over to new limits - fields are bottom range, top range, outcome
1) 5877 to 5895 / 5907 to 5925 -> 1.12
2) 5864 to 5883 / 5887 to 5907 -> 0.89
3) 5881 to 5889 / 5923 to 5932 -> 1.09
